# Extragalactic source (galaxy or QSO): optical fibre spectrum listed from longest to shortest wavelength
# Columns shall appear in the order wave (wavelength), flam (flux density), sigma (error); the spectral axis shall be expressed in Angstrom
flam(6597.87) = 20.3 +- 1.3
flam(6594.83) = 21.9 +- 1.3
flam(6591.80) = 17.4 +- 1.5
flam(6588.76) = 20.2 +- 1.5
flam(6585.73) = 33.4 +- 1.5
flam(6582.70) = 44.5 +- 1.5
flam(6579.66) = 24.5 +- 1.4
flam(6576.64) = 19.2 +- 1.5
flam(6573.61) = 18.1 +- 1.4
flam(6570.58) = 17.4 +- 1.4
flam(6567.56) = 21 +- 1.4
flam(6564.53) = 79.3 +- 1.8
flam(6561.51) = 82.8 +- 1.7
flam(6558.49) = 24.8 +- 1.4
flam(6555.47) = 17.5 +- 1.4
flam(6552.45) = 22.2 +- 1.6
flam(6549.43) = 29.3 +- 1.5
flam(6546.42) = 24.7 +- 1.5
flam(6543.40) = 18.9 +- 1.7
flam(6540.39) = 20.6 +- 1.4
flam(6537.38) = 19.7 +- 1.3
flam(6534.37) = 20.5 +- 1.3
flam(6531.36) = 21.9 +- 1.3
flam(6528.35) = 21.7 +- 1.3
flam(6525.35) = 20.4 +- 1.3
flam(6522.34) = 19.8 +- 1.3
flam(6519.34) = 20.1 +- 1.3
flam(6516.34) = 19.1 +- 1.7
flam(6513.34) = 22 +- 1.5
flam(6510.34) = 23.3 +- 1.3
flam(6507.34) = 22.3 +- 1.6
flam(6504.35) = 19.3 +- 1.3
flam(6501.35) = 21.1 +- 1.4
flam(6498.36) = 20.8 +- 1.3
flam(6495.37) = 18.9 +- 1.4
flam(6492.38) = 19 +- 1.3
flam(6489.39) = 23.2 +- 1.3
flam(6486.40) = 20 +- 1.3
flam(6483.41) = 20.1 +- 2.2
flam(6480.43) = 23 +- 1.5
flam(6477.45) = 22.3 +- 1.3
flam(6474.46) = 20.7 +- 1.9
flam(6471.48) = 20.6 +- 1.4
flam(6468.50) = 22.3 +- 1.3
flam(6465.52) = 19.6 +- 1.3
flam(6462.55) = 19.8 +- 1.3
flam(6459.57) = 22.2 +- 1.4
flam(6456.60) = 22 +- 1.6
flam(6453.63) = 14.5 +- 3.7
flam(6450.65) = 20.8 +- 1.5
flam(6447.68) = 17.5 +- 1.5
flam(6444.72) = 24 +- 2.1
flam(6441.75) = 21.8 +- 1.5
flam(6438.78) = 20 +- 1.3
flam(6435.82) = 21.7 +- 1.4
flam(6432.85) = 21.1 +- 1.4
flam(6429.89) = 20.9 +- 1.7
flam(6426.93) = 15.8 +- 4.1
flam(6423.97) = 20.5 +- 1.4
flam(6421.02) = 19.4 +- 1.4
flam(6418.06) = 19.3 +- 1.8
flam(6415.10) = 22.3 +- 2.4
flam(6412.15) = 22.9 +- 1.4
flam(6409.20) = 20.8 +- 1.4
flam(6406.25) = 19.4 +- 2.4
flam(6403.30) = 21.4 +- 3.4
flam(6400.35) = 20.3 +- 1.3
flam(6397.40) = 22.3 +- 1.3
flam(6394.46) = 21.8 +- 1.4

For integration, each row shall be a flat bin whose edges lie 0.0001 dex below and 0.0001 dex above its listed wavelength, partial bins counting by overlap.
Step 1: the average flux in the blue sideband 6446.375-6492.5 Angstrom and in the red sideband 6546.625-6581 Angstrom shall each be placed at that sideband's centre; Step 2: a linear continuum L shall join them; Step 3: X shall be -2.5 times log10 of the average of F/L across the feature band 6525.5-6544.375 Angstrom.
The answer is 0.35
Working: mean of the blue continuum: 20.5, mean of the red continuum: 32.1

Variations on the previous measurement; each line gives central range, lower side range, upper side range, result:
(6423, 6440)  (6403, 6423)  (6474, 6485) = 0.05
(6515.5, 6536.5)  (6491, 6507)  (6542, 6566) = 0.36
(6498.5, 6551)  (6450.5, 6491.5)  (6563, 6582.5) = 0.21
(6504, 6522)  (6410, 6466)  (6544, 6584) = 0.29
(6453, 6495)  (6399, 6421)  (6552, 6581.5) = 0.24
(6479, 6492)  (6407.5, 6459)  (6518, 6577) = 0.10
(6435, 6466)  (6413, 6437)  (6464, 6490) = 0.02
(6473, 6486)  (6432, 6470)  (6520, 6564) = 0.06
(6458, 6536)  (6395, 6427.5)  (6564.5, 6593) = 0.14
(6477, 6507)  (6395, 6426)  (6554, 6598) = 0.24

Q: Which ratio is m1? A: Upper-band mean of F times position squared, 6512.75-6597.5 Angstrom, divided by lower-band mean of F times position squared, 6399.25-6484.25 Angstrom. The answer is 1.33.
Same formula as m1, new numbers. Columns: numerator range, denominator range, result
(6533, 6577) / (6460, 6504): 1.44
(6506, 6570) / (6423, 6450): 1.38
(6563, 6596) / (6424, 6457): 1.51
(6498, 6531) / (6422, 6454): 1.07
